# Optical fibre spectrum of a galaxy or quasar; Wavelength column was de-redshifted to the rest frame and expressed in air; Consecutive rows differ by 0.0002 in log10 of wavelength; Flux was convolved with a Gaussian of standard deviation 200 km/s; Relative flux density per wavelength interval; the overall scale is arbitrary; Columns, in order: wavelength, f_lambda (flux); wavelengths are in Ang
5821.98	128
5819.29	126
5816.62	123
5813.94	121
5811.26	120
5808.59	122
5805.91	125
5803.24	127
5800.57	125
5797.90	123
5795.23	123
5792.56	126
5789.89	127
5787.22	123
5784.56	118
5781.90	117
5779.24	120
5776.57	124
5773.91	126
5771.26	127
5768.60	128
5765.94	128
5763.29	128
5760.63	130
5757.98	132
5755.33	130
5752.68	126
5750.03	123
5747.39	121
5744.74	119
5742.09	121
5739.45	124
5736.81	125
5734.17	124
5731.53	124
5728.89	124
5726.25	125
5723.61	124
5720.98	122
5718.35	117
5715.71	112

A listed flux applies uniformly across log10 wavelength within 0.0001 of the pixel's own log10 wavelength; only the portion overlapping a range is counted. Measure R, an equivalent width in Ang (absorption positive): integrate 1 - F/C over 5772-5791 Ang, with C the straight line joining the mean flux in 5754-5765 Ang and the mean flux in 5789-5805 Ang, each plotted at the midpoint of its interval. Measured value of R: 0.73 Ang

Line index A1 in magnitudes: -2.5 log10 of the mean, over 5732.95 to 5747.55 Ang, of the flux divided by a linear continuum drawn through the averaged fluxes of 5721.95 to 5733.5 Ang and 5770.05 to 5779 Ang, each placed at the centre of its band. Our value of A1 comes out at 0.02 mag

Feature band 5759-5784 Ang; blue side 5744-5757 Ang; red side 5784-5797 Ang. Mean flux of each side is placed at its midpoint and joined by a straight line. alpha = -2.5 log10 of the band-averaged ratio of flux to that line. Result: -0.01 mag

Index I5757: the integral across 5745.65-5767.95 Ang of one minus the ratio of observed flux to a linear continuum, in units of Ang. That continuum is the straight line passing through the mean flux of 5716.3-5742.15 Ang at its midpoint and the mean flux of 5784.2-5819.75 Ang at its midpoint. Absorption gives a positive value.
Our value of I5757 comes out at -0.7 Ang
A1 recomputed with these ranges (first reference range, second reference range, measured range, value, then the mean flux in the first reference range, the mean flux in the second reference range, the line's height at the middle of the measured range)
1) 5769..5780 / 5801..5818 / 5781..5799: 0.01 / 125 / 123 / 124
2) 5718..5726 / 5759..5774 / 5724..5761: 0.00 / 122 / 128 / 125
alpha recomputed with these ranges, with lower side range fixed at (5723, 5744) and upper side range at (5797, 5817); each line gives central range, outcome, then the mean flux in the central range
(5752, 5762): -0.052 mag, 130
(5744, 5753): 0.014 mag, 122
